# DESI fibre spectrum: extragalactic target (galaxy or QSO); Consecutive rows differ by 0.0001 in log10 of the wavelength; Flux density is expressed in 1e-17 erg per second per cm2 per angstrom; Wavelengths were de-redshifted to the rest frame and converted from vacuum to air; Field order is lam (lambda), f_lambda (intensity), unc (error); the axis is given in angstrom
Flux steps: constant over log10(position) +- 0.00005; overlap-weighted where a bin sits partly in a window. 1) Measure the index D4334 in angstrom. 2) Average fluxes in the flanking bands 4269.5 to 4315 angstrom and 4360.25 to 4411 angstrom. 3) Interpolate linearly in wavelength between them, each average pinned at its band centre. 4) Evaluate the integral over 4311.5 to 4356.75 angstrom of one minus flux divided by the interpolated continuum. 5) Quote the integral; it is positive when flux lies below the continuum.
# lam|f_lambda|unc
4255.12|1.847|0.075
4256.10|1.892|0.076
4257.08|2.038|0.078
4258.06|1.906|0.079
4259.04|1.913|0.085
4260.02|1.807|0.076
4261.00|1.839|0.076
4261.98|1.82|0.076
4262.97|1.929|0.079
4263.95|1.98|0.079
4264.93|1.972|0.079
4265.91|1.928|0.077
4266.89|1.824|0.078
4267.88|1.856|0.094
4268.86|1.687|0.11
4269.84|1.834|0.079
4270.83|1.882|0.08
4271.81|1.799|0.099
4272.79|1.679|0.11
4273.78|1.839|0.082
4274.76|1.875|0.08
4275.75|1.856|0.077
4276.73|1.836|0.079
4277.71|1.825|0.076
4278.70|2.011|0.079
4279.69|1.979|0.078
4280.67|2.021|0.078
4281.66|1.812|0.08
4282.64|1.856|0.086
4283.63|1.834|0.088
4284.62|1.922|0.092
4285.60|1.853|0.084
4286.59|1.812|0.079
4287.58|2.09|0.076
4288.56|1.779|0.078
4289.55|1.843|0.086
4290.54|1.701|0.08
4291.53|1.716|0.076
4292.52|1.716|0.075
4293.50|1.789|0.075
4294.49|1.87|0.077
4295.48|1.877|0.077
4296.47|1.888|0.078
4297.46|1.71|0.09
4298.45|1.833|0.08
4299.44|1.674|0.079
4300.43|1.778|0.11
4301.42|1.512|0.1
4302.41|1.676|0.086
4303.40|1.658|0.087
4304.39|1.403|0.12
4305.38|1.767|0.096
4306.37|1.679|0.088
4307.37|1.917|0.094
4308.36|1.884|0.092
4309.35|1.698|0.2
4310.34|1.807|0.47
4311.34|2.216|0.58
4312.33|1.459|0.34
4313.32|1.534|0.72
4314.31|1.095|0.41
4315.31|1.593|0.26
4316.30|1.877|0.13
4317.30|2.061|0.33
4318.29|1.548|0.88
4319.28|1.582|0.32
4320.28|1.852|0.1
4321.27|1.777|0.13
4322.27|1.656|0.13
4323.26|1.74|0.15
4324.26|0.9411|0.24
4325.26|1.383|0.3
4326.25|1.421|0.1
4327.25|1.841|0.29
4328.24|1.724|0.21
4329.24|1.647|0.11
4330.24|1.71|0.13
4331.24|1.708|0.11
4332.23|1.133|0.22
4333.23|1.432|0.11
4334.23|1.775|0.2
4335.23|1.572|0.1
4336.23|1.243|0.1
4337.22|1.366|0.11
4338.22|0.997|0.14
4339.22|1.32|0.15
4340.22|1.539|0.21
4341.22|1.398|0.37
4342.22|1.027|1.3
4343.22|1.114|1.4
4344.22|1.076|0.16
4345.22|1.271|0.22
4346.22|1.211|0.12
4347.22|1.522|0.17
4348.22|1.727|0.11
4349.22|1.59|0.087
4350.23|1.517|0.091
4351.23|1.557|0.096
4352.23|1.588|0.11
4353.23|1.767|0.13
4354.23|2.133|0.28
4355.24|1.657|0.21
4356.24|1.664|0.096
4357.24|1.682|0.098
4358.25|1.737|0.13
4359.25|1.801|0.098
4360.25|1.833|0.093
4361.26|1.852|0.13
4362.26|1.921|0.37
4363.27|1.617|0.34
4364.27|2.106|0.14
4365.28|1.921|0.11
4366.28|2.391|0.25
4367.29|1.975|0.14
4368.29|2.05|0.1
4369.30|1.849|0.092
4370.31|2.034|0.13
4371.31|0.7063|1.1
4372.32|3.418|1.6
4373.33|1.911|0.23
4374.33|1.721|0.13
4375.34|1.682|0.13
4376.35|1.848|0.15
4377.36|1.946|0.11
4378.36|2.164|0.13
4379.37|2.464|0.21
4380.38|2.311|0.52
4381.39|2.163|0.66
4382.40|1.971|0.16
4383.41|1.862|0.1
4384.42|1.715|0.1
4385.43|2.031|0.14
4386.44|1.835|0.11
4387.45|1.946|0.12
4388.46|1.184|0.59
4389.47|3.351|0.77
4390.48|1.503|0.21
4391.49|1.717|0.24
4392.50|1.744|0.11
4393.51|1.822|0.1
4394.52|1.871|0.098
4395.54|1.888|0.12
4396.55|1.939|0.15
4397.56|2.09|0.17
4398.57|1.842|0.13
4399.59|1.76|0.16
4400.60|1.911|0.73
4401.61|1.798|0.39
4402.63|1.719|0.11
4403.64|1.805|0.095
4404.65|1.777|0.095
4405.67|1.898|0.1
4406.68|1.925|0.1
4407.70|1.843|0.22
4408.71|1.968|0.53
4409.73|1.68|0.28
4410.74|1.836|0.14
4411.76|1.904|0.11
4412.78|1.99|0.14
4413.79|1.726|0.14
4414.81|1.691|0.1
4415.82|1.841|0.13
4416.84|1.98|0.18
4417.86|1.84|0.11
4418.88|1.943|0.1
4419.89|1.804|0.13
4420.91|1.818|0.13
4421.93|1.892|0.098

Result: 7.90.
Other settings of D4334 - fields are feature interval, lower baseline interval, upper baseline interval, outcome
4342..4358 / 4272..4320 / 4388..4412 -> 2.7 angstrom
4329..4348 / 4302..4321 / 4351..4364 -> 4.0 angstrom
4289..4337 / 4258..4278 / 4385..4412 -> 5.1 angstrom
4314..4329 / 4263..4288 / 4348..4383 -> 2.2 angstrom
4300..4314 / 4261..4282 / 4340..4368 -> 0.6 angstrom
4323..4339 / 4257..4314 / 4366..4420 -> 3.3 angstrom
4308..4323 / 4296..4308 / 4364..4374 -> 0.6 angstrom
